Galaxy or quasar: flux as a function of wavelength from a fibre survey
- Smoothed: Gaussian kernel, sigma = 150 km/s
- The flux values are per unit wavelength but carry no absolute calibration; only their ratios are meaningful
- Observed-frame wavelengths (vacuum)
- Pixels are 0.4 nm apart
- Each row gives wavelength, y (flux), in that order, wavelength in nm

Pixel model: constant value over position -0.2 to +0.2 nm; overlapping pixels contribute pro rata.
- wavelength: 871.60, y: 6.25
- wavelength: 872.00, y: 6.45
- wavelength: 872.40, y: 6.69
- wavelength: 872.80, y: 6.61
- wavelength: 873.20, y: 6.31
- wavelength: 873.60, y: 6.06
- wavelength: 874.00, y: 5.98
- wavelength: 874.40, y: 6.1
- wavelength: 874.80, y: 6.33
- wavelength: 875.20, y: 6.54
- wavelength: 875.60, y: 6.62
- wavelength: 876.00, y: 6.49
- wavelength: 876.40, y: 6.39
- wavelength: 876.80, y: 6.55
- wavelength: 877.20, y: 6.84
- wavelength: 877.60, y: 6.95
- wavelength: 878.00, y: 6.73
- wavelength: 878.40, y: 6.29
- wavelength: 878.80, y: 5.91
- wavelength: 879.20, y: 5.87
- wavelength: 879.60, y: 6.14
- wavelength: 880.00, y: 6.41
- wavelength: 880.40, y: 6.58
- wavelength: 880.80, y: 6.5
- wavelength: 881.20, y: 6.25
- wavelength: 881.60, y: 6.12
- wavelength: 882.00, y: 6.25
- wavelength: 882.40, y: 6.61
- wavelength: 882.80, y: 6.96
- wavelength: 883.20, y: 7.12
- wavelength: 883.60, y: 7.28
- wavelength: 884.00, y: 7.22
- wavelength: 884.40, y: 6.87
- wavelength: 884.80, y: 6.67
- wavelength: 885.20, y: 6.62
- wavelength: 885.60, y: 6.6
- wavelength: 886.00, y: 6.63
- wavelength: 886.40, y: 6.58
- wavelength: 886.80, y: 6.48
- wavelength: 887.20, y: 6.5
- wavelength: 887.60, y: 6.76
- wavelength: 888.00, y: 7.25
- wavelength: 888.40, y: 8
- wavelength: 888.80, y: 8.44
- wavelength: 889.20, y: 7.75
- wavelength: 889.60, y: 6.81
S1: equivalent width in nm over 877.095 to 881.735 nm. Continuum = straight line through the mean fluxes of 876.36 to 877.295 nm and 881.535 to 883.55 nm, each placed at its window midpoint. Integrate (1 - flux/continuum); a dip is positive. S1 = 0.19 nm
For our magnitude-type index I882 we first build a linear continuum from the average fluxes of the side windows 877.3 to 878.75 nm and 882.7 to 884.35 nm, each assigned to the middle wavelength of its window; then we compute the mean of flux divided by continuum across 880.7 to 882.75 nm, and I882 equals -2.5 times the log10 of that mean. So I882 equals 0.09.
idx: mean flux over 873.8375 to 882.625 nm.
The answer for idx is 6.39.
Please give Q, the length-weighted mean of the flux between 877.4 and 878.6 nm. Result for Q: 6.66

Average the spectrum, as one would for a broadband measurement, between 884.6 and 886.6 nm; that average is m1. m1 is 6.62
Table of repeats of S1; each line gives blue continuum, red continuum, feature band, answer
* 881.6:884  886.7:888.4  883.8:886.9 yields 0.068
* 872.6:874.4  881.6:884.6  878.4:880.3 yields 0.137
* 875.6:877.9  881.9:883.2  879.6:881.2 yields 0.064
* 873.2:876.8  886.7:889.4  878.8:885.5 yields 0.306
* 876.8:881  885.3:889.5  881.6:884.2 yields -0.042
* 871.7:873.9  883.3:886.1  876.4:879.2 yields 0.044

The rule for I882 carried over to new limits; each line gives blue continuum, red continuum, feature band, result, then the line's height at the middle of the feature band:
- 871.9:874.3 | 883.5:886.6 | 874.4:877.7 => -0.02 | 6.45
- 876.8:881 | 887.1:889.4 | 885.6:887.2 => 0.11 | 7.28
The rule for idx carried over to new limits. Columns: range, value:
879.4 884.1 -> 6.61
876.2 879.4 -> 6.44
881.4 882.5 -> 6.3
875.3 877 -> 6.51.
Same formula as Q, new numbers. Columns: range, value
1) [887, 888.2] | 6.84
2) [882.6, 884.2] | 7.14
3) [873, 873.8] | 6.18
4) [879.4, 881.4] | 6.38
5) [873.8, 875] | 6.14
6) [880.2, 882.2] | 6.34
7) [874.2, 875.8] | 6.4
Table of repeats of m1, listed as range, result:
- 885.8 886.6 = 6.61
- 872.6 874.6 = 6.21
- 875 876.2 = 6.55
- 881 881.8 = 6.19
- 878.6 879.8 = 5.97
